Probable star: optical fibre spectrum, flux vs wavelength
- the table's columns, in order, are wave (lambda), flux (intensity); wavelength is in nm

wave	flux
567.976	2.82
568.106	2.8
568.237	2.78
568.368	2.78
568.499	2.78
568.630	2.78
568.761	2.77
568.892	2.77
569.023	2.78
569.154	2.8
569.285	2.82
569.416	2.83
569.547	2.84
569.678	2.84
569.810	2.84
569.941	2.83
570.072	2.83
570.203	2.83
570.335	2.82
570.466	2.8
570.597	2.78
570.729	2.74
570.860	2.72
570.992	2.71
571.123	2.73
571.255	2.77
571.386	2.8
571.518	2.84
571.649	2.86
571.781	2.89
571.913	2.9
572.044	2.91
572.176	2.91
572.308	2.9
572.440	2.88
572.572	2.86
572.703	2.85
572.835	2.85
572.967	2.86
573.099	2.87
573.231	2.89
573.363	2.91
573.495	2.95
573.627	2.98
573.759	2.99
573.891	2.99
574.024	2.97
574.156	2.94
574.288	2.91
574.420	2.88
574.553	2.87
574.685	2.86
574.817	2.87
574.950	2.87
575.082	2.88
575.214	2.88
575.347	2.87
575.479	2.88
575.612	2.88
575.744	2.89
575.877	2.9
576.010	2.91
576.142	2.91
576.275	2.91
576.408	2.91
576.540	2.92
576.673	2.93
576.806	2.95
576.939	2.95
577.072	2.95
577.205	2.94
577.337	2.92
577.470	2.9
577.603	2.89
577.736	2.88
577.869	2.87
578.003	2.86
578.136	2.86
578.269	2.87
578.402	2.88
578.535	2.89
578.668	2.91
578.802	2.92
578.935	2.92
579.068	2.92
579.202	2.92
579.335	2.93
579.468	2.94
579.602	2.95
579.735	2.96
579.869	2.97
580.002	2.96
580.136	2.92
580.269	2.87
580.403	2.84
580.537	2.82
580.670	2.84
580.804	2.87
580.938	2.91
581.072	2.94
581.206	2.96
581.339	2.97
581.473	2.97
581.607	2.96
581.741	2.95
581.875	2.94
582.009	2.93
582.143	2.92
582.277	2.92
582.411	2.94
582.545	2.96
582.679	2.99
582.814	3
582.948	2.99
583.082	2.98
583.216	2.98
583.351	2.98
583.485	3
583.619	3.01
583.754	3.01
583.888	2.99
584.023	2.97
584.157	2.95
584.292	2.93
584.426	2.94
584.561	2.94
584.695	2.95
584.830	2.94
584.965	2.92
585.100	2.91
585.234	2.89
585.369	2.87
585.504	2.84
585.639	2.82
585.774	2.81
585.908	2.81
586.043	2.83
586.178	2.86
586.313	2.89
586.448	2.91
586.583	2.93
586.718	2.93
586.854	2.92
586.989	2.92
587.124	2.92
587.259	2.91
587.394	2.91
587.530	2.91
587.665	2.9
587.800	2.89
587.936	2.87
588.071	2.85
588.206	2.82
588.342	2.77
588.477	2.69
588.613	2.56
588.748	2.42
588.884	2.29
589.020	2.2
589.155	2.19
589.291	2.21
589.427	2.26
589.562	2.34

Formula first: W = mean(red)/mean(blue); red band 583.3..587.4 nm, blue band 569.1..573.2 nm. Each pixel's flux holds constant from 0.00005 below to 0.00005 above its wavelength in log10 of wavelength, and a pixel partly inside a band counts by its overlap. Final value 1.03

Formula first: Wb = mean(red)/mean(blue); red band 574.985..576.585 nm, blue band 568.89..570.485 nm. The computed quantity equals 1.03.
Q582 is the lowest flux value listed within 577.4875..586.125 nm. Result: 2.81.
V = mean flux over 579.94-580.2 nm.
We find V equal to 2.93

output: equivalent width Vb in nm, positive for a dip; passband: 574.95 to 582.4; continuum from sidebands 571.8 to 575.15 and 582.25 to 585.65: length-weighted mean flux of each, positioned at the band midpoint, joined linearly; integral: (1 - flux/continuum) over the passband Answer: 0.04 nm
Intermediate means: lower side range 2.9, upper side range 2.95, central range 2.91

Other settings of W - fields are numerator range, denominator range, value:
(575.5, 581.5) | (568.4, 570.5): 1.04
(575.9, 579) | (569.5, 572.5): 1.03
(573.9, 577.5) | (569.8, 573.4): 1.03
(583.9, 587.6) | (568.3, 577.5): 1.01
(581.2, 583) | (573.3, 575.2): 1.01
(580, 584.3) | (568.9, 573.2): 1.04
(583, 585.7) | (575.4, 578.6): 1.01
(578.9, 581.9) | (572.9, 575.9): 1.01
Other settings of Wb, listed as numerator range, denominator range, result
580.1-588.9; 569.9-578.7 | 1.01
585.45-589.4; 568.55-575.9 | 0.96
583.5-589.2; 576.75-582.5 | 0.97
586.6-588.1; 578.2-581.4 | 1.00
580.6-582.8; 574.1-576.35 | 1.02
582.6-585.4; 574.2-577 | 1.02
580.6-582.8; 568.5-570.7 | 1.05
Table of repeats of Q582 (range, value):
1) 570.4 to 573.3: 2.71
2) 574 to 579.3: 2.86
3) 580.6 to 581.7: 2.84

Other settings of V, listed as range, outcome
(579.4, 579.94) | 2.96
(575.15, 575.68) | 2.88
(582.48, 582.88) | 2.98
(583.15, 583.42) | 2.98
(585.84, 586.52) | 2.86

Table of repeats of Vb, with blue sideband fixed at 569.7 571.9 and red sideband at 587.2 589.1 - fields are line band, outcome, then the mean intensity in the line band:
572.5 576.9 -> -0.19 nm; 2.9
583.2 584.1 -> -0.09 nm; 2.99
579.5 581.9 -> -0.15 nm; 2.92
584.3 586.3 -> -0.12 nm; 2.88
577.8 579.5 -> -0.09 nm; 2.9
